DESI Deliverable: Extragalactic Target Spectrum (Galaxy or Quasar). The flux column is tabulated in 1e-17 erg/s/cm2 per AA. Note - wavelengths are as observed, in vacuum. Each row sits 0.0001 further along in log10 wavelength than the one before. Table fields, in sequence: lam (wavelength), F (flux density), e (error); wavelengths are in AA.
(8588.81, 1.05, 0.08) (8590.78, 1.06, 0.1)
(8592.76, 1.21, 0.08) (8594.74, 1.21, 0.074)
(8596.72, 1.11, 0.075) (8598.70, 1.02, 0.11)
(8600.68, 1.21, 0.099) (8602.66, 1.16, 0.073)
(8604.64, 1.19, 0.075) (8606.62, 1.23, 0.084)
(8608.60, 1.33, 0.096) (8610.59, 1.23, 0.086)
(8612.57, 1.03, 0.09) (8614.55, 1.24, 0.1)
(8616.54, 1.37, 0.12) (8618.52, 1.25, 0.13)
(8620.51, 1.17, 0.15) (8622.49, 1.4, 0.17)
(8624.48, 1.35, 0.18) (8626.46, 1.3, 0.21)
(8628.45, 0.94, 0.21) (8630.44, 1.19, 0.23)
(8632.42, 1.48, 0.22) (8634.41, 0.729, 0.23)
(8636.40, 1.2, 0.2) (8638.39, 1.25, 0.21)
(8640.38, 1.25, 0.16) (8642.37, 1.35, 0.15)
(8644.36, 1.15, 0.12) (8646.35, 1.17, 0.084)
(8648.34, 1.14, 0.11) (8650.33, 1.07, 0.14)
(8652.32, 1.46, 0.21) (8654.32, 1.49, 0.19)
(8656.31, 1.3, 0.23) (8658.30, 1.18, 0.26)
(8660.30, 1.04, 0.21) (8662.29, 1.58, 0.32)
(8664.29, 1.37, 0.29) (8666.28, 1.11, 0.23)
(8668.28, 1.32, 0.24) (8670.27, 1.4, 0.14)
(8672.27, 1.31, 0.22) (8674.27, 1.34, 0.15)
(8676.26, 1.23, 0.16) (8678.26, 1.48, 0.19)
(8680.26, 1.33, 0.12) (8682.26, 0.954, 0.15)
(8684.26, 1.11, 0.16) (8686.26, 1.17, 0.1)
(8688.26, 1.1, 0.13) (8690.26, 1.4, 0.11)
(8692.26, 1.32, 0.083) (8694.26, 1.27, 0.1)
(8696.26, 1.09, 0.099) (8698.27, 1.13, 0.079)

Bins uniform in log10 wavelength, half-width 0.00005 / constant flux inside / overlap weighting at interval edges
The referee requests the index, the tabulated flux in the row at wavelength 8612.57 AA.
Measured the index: 1.03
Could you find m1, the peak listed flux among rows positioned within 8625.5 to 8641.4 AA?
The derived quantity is 1.48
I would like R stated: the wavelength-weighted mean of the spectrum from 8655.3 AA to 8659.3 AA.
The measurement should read 1.24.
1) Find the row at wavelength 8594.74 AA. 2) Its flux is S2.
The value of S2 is 1.21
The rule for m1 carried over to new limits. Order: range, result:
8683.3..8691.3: 1.4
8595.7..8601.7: 1.21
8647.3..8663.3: 1.58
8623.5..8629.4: 1.35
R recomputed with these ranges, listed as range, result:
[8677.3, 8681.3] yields 1.4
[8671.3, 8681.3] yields 1.34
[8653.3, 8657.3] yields 1.39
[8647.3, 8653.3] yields 1.22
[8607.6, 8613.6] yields 1.2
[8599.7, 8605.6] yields 1.19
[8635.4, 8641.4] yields 1.23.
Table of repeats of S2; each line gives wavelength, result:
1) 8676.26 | 1.23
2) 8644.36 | 1.15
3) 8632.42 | 1.48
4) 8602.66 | 1.16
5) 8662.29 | 1.58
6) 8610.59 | 1.23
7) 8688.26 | 1.1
